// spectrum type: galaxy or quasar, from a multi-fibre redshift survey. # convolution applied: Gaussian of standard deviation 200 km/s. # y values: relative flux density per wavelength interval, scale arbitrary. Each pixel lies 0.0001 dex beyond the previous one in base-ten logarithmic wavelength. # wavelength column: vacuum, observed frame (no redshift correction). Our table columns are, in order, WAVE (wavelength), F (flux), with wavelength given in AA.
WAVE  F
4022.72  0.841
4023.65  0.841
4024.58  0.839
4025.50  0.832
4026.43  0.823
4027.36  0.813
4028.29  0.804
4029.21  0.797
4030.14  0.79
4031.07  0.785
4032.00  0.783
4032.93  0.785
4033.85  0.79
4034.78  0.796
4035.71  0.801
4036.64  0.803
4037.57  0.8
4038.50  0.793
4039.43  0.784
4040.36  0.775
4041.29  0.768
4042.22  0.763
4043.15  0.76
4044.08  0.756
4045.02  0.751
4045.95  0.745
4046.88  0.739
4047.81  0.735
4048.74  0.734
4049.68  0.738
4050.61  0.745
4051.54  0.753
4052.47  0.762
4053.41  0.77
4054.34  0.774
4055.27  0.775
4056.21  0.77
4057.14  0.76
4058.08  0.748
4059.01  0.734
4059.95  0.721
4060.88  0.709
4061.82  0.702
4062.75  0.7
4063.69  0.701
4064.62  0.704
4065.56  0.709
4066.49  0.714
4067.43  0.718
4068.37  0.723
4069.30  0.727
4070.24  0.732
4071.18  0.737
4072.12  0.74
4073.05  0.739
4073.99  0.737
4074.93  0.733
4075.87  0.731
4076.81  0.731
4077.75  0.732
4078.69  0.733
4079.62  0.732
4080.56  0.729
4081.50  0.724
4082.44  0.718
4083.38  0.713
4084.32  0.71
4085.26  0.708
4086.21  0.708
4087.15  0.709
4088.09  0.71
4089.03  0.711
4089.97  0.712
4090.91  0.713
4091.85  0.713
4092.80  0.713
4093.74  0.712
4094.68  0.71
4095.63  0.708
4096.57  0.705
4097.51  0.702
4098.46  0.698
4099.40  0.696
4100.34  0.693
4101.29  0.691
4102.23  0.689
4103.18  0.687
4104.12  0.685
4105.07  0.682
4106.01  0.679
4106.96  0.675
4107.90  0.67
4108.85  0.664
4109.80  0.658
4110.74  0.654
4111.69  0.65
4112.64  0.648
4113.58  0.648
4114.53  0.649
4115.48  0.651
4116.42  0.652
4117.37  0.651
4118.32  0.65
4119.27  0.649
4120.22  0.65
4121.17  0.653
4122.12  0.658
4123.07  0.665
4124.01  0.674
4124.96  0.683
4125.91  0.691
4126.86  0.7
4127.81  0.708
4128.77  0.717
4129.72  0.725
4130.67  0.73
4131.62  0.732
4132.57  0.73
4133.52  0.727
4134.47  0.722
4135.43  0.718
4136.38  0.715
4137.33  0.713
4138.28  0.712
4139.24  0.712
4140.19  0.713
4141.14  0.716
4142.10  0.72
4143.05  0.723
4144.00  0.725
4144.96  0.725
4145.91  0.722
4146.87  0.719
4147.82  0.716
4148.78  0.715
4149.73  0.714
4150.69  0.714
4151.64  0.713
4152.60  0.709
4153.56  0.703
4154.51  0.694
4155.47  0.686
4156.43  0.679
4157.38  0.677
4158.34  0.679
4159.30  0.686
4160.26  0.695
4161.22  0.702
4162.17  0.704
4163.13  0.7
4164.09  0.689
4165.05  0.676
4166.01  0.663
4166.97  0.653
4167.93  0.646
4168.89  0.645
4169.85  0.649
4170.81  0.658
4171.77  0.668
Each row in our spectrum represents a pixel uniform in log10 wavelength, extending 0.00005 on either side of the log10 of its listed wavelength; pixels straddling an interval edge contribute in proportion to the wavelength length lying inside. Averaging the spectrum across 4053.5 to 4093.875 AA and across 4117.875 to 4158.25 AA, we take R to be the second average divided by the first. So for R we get 1.0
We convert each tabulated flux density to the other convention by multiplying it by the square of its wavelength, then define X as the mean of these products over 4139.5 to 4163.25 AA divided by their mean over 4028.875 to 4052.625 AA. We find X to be 0.97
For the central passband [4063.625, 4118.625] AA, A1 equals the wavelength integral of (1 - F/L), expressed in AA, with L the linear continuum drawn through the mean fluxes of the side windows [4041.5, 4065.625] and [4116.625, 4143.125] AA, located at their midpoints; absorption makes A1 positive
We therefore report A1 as 1.5 AA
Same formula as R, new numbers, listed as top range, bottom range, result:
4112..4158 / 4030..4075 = 0.93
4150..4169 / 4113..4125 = 1.05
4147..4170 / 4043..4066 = 0.93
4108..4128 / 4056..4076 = 0.91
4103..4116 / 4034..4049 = 0.86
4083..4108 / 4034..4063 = 0.92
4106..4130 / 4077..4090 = 0.93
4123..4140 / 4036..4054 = 0.93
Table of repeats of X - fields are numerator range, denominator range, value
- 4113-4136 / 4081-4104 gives 0.99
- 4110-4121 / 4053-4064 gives 0.91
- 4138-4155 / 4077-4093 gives 1.03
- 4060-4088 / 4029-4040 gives 0.93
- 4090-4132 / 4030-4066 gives 0.93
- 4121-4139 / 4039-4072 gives 0.99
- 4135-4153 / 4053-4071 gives 1.02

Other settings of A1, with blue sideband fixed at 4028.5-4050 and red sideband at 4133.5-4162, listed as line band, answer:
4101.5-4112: 0.9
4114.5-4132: 1.1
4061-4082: 0.8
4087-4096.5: 0.4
